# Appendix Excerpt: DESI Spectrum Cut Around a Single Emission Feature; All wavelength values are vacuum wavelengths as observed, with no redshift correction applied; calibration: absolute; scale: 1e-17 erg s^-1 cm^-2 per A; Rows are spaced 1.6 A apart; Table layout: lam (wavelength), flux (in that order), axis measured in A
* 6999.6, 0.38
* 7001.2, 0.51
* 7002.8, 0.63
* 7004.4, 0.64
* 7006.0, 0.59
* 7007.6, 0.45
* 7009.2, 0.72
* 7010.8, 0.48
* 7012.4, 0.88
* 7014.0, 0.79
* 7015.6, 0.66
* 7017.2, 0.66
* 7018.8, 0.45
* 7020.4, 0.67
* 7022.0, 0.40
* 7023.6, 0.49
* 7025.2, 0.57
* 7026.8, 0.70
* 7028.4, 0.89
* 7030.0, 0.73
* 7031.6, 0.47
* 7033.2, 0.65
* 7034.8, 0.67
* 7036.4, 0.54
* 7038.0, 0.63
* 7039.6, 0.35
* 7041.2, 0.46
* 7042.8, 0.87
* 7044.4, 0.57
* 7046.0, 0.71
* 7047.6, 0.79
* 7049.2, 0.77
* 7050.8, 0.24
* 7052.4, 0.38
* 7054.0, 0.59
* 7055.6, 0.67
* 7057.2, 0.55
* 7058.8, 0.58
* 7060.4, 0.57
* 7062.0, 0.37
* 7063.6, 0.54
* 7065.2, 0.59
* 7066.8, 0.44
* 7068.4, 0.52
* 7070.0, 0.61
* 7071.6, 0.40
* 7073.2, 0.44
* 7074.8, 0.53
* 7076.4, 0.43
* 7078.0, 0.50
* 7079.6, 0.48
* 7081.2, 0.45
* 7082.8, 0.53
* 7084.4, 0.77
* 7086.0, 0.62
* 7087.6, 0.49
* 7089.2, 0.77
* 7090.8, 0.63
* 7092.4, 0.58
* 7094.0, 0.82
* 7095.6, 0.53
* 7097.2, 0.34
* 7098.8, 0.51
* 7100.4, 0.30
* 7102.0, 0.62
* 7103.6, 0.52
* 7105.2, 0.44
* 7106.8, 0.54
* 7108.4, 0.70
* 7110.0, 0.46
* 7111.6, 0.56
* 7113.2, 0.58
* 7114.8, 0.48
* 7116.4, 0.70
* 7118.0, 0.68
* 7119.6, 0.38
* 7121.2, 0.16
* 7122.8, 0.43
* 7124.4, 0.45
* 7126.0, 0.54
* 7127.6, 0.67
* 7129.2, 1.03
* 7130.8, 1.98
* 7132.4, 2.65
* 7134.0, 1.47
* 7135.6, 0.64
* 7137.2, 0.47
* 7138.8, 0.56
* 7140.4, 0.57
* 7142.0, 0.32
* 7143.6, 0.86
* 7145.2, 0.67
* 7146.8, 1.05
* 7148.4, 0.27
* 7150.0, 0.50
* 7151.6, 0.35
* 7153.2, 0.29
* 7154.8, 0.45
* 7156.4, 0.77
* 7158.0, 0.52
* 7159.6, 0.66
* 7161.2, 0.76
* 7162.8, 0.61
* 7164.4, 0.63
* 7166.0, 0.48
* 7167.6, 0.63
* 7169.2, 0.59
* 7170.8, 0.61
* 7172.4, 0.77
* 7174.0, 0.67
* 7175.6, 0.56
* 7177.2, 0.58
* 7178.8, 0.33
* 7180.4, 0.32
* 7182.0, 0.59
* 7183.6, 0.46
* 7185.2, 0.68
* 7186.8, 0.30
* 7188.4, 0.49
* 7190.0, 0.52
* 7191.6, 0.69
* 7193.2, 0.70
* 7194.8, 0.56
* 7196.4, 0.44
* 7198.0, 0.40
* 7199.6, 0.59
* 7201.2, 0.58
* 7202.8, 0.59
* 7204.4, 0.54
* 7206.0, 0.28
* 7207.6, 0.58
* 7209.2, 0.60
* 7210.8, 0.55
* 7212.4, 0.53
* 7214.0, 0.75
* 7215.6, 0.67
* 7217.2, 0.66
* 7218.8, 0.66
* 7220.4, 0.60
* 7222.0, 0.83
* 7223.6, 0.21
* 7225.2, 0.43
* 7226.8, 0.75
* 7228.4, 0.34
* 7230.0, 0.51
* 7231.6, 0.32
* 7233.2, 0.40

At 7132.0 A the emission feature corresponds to H-gamma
